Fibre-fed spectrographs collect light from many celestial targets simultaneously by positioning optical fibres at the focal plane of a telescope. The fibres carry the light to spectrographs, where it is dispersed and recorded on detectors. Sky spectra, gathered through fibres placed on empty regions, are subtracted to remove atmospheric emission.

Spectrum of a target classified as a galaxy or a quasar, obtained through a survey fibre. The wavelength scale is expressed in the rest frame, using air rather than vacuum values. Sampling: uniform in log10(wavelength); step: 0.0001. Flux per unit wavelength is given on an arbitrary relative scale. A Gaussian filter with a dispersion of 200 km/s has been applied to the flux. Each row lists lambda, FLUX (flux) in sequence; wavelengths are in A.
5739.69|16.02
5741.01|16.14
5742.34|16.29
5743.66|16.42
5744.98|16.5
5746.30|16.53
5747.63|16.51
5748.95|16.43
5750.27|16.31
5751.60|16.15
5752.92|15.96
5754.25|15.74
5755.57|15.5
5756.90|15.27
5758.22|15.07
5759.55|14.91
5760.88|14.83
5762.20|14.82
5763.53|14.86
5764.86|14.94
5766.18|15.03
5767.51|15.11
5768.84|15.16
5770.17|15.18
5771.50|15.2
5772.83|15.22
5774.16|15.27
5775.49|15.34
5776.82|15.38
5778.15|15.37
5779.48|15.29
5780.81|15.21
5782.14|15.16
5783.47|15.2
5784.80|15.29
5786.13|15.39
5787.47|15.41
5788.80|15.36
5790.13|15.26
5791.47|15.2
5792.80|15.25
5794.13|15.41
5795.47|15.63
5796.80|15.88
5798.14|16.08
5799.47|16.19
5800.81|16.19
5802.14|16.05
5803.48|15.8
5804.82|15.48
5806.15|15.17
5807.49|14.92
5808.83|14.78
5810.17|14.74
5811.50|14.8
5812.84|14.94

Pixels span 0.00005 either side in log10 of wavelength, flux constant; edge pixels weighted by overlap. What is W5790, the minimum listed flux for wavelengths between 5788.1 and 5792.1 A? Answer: 15.2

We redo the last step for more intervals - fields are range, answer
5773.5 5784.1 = 15.16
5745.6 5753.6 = 15.96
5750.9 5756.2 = 15.5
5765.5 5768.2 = 15.03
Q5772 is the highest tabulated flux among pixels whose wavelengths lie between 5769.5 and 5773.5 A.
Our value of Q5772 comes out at 15.22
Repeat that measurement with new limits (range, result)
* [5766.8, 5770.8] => 15.18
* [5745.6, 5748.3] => 16.53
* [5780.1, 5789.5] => 15.41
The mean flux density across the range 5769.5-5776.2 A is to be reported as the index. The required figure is 15.2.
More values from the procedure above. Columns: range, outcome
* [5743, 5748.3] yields 16.5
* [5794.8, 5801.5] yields 16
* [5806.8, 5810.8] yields 14.8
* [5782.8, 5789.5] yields 15.3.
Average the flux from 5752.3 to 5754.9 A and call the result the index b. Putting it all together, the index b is 15.8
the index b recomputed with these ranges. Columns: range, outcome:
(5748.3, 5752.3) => 16.3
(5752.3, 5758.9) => 15.5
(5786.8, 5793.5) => 15.3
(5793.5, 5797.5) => 15.6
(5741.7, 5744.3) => 16.4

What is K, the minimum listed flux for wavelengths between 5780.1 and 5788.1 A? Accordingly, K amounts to 15.16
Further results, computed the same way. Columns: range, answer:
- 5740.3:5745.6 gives 16.14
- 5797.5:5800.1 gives 16.08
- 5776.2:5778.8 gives 15.37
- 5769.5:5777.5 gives 15.18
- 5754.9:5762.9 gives 14.82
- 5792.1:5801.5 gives 15.25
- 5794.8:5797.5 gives 15.63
